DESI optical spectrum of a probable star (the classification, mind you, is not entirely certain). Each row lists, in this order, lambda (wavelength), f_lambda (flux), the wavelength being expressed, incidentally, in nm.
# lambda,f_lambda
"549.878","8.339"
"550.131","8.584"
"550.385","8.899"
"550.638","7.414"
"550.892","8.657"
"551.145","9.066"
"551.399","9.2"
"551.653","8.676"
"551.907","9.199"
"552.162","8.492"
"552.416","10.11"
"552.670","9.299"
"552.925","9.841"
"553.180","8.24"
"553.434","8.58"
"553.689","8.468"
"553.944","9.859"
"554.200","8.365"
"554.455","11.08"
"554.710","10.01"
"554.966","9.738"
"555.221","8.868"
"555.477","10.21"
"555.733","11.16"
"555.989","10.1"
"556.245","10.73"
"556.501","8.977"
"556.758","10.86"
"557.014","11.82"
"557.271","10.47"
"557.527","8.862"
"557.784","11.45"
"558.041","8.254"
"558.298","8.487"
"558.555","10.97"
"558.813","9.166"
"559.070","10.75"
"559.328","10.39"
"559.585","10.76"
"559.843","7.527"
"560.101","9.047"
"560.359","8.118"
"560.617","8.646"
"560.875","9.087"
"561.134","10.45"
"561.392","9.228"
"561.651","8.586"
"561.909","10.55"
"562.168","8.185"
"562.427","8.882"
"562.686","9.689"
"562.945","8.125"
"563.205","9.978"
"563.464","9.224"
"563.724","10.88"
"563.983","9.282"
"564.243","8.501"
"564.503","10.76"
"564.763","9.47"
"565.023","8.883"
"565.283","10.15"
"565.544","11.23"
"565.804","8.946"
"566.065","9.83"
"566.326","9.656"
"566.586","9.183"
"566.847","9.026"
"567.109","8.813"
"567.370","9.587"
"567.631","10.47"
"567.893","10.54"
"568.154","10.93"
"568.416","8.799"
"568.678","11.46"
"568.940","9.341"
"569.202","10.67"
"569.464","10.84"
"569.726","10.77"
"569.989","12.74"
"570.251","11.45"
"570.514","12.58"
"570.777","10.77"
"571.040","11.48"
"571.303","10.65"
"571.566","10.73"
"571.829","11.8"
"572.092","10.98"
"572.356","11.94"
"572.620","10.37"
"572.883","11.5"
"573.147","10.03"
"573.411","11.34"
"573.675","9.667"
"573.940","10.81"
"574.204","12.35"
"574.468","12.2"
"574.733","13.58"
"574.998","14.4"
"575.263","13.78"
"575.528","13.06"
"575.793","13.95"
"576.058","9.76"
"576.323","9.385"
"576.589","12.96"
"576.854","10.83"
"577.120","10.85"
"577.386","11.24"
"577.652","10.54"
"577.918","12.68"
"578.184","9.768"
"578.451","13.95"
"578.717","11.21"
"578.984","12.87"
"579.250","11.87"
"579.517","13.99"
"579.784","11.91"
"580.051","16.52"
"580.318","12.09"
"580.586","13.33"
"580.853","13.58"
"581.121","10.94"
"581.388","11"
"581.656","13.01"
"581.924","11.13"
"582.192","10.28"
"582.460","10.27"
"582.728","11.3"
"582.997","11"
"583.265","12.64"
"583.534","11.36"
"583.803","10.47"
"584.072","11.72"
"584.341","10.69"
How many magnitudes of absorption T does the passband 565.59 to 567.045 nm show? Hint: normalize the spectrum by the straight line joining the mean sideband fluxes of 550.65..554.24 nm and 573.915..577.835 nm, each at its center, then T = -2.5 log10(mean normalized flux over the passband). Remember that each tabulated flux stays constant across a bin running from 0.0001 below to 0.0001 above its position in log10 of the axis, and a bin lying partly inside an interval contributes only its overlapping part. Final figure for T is 0.15 mag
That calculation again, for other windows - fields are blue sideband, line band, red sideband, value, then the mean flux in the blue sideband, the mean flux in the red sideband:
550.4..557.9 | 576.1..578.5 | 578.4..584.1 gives 0.05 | 9.57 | 12.1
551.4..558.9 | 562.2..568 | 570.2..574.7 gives 0.11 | 9.66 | 11.3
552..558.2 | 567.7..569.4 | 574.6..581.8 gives 0.09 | 9.74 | 12.3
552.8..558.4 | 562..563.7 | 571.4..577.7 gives 0.14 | 9.75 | 11.6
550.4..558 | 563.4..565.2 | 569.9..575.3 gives 0.12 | 9.56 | 11.6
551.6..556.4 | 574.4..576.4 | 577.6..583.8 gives -0.10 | 9.54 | 12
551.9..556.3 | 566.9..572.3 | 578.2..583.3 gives 0.03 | 9.57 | 12.2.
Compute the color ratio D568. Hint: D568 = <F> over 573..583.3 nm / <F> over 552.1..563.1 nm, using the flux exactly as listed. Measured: 1.25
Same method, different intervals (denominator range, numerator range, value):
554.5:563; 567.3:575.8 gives 1.18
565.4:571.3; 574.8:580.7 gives 1.18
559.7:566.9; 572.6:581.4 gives 1.29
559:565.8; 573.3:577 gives 1.27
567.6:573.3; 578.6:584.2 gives 1.10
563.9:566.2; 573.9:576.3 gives 1.30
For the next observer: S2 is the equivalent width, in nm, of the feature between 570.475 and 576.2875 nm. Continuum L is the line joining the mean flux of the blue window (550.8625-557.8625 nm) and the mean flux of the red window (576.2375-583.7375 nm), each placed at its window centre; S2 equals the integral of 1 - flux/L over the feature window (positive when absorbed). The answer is -0.18 nm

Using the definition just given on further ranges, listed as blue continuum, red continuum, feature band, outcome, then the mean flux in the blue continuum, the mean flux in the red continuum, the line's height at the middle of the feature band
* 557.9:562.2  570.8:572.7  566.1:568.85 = 0.17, 9.34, 11.1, 10.5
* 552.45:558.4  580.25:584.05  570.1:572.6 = -0.11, 9.74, 11.6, 10.8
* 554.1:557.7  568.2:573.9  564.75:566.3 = 0.13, 10.1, 10.9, 10.6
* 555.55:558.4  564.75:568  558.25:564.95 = 0.33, 10.1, 9.68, 9.9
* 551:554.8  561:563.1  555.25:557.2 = -0.26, 9.22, 9.22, 9.22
